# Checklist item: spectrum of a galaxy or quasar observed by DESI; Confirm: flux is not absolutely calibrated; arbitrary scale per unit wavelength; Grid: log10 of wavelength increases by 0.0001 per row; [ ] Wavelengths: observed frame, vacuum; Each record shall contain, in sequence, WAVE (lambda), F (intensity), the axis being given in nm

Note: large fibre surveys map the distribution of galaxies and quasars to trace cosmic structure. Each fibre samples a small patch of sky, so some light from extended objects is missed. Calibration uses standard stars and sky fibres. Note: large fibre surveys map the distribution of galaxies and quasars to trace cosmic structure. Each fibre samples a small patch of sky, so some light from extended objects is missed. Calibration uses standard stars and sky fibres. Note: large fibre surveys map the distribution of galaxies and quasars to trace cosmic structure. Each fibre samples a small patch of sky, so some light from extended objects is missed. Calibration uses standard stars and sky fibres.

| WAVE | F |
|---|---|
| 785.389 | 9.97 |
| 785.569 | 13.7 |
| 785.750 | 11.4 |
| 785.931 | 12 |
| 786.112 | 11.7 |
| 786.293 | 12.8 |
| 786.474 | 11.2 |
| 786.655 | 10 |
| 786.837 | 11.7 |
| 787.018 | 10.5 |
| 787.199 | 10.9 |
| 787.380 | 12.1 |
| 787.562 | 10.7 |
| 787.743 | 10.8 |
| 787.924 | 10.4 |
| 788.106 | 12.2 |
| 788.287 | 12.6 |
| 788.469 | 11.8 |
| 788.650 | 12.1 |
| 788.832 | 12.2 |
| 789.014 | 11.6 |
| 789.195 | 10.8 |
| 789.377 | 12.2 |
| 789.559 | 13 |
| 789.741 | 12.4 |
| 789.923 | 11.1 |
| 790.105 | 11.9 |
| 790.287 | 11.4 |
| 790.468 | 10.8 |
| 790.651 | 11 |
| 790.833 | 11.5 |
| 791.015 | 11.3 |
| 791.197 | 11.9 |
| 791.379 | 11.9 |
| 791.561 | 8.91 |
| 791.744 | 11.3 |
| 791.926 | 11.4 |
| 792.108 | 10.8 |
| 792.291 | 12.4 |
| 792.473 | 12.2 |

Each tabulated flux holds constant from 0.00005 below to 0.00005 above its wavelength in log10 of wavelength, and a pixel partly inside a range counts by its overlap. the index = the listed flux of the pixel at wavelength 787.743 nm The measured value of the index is 10.8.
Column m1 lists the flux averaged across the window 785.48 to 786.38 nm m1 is 12.3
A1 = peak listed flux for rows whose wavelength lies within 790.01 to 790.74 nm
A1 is 11.9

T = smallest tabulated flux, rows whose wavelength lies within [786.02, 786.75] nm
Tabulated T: 10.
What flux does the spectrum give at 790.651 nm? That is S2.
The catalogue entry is 11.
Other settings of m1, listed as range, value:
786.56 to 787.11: 10.7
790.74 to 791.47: 11.7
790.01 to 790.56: 11.4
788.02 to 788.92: 12.2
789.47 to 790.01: 12.2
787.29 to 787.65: 11.4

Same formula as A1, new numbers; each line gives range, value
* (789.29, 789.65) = 13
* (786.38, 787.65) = 12.1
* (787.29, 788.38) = 12.6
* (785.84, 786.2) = 12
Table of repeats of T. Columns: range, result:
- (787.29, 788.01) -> 10.4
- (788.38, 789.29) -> 10.8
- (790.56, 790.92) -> 11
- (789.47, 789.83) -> 12.4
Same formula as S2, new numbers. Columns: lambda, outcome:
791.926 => 11.4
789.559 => 13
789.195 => 10.8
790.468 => 10.8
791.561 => 8.91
